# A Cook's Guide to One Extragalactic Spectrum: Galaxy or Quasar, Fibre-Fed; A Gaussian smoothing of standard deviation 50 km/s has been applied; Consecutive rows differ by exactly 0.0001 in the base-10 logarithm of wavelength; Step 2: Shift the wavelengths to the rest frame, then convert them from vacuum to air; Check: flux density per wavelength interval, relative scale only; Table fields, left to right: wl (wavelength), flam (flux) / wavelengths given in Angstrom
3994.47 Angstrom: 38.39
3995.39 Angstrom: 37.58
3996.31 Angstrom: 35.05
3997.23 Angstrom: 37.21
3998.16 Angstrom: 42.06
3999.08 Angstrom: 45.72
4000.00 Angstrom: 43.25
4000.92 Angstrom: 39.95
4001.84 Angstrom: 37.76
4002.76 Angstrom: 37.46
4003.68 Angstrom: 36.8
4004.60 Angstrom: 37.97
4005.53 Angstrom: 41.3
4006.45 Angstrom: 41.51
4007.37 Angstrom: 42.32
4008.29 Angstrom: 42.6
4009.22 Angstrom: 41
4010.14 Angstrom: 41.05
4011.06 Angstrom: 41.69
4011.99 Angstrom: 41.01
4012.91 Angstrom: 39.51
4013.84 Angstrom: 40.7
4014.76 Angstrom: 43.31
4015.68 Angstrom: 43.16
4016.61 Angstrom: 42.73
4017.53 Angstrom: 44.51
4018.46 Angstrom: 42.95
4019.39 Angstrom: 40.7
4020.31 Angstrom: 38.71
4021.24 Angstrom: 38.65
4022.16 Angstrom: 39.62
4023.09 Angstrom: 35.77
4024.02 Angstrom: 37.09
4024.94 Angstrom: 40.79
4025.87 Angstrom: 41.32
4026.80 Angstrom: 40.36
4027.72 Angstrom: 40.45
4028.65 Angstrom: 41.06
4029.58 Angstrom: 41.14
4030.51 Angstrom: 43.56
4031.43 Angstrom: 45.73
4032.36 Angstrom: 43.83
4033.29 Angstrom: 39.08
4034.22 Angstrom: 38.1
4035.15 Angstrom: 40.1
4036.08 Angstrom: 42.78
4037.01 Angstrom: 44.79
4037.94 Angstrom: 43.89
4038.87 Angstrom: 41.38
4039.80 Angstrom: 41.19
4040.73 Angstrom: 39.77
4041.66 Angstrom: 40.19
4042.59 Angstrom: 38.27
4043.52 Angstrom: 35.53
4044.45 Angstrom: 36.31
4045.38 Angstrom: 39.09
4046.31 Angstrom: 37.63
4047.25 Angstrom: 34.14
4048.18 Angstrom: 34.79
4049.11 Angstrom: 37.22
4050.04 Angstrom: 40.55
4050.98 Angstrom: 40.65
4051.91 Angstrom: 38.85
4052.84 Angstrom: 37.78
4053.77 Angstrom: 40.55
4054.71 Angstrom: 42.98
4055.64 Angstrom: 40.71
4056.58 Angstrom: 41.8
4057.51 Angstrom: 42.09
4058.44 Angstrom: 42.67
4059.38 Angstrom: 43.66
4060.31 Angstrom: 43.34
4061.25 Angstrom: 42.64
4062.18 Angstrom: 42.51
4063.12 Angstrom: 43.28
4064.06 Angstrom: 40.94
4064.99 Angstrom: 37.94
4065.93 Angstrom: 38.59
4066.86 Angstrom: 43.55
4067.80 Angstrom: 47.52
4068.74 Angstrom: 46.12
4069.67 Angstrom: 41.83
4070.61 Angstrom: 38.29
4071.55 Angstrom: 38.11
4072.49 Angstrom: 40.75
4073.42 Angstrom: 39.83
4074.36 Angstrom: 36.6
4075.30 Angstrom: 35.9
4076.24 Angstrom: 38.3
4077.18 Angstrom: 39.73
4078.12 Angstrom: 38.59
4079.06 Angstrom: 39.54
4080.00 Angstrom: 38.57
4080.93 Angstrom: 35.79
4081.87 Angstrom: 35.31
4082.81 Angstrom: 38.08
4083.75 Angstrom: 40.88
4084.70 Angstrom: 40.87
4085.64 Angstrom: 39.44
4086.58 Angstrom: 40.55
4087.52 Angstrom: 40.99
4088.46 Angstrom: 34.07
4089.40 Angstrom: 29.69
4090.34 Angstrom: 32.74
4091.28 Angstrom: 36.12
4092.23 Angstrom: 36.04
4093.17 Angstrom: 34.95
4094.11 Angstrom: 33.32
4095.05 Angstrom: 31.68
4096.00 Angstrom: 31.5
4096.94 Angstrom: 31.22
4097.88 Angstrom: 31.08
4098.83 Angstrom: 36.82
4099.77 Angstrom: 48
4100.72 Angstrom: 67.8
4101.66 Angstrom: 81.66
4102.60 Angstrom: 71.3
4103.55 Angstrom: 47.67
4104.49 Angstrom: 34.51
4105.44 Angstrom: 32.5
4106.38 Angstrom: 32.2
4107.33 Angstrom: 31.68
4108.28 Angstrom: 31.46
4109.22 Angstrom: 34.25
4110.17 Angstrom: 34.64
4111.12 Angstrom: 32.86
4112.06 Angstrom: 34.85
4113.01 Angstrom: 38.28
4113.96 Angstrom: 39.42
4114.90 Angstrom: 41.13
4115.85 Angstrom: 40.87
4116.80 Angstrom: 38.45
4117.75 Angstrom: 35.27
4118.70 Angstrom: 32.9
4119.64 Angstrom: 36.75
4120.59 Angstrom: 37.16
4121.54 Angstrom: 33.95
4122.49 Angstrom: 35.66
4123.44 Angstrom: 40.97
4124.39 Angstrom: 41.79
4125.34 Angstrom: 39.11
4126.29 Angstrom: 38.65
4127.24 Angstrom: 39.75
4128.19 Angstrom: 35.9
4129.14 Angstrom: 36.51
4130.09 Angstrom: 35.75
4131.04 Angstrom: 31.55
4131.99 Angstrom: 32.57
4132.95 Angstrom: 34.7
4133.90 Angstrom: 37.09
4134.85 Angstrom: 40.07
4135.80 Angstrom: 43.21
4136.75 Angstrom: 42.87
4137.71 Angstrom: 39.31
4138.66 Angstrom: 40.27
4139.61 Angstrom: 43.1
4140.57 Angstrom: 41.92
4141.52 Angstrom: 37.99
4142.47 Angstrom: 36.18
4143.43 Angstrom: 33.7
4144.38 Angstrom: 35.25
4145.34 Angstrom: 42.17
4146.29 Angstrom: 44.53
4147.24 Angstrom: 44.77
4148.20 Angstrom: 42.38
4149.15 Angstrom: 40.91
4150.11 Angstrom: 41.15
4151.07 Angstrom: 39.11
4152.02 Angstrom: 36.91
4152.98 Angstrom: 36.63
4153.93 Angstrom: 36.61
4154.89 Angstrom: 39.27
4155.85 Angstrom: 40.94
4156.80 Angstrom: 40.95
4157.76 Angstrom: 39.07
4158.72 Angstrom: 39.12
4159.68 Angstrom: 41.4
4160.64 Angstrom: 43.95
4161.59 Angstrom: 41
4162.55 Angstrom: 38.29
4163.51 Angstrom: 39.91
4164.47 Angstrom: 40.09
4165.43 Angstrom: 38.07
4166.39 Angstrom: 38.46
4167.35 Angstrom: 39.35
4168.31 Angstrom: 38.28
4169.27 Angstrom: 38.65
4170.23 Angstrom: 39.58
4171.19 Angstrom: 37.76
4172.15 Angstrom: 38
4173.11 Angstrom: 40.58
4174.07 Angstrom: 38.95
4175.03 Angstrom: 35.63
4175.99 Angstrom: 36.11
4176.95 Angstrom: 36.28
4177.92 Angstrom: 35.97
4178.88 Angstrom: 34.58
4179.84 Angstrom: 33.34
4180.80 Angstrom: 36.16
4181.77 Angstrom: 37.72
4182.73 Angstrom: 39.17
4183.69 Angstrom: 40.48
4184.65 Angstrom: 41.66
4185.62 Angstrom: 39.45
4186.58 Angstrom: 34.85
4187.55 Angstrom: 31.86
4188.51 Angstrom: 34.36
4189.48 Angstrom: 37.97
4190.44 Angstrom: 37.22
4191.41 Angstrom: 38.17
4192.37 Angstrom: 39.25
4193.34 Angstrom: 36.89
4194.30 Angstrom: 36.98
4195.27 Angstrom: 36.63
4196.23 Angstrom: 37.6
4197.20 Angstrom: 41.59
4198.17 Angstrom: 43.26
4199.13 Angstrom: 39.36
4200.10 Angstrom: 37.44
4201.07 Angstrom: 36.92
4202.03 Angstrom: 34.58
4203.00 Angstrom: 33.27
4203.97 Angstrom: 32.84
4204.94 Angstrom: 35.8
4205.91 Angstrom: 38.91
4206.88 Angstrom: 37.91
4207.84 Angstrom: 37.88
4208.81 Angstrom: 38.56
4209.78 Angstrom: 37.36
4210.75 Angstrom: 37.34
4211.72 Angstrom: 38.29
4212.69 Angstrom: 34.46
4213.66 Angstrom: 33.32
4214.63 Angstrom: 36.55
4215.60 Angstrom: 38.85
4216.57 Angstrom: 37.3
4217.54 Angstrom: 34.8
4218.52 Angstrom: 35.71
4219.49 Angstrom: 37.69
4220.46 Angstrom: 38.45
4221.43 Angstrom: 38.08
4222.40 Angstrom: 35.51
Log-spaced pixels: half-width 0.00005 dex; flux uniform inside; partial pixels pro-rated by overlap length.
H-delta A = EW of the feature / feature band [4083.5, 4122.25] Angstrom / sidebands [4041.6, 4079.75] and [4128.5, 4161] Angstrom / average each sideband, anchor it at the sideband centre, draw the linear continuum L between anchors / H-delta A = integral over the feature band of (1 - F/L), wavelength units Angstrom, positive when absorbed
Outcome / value 0.8 Angstrom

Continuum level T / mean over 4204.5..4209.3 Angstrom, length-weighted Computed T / 37.9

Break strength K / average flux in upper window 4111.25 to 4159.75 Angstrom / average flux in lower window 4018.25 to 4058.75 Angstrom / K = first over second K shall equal 0.96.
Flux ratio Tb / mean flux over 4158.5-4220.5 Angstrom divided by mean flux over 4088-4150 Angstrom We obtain 0.97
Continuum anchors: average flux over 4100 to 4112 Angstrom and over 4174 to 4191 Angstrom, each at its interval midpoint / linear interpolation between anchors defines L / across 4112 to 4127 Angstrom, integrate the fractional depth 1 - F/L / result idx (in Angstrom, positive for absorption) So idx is 1.7 Angstrom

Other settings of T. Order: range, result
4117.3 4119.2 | 34.2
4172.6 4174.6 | 39.7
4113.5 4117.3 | 39.9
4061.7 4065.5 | 41.1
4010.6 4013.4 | 40.6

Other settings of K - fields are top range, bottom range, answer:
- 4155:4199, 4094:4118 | 0.95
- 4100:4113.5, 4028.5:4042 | 1.04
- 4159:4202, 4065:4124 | 0.98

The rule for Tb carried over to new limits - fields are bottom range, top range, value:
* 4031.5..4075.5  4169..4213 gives 0.92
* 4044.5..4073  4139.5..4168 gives 0.98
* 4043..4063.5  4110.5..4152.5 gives 0.96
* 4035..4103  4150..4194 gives 0.95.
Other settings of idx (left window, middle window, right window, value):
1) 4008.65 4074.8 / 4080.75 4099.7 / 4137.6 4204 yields 1.9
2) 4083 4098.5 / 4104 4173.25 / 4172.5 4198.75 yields -3.2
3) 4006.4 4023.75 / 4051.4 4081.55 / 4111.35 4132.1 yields -1.1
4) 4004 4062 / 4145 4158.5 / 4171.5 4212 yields -0.8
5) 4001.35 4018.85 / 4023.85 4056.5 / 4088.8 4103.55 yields 1.1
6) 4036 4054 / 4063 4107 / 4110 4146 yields -1.9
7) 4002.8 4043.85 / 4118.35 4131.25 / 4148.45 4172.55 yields 0.9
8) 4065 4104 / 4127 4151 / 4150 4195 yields 0.1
